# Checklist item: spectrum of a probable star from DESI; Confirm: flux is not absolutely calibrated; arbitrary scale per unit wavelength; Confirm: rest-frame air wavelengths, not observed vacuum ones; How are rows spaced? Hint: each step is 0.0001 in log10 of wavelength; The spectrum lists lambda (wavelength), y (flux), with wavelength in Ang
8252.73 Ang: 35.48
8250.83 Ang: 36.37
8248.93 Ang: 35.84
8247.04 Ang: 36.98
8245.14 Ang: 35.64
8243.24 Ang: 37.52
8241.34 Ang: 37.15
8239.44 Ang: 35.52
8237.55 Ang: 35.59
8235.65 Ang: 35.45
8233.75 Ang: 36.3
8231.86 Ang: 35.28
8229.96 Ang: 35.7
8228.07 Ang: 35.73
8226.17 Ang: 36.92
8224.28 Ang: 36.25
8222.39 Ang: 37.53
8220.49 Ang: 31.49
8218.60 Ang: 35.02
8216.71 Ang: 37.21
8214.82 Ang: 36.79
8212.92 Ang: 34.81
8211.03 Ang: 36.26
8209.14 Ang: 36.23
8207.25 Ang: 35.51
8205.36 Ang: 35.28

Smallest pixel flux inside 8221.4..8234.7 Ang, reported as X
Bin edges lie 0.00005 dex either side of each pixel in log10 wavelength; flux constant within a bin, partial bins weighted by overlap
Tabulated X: 35.28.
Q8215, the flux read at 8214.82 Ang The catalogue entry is 36.79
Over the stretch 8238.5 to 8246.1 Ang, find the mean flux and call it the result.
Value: 36.4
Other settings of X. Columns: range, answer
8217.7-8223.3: 31.49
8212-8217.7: 34.81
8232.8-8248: 35.45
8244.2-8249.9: 35.64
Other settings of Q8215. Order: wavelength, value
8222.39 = 37.53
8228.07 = 35.73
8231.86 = 35.28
